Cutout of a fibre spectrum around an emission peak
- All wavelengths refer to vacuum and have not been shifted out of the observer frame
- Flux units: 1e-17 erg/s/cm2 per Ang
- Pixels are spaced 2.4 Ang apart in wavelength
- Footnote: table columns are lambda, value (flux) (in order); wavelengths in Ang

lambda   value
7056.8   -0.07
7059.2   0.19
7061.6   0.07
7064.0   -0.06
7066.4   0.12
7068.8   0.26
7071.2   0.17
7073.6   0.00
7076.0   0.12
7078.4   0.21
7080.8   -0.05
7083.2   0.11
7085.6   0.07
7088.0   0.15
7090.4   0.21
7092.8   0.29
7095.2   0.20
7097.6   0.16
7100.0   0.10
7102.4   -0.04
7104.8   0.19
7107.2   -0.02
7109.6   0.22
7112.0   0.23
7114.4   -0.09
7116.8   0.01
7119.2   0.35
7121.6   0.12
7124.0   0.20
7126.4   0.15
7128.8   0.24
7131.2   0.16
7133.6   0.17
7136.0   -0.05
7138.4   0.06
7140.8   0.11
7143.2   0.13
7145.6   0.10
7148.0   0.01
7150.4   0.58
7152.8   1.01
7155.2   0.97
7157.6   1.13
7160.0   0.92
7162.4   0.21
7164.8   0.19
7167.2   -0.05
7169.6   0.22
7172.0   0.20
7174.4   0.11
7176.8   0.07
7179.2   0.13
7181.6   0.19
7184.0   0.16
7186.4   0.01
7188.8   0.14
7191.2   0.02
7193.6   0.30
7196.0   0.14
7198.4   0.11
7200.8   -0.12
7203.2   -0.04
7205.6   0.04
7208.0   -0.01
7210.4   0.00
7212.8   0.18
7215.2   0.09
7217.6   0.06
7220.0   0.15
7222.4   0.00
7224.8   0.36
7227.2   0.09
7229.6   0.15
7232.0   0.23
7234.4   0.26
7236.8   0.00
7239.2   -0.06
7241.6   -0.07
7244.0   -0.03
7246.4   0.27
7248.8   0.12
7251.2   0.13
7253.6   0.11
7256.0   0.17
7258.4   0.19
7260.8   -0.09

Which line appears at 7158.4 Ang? [O II] 3727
